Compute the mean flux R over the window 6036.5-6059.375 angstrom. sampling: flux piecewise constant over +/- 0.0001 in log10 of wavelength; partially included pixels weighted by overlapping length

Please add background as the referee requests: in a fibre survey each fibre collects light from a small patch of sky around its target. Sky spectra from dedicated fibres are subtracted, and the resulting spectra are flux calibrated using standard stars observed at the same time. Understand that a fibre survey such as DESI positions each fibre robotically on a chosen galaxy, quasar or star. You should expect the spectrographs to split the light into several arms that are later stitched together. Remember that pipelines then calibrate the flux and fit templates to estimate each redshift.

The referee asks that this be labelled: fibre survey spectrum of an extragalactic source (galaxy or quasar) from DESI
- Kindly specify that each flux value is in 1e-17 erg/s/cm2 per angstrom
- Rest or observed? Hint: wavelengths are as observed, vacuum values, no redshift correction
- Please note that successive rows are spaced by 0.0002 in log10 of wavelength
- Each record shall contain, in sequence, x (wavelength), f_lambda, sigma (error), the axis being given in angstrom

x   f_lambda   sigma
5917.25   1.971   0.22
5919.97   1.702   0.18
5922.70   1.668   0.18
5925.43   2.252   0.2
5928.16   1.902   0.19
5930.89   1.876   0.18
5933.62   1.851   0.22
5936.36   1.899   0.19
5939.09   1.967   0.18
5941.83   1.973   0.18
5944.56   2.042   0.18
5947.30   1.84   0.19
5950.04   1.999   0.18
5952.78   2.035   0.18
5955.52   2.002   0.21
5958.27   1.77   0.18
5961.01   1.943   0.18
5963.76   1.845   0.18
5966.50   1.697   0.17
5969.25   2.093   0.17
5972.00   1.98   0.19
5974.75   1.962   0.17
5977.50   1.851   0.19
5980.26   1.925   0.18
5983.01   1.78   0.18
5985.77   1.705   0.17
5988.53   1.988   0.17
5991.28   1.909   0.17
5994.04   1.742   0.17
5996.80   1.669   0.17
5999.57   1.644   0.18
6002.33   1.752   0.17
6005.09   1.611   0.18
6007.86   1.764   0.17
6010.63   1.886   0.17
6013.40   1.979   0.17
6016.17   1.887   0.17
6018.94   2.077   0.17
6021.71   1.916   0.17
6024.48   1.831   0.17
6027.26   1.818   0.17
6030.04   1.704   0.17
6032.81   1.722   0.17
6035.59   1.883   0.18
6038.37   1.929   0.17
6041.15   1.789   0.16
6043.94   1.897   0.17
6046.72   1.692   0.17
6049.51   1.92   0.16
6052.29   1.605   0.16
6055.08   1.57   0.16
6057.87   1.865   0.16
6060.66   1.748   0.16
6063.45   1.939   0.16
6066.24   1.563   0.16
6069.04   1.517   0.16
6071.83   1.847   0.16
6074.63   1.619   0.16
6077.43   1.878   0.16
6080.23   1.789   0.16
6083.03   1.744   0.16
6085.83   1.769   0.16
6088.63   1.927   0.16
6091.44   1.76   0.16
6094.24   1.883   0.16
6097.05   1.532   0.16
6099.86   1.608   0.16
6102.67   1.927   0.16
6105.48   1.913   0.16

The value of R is 1.79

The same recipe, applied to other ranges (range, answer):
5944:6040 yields 1.86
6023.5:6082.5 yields 1.77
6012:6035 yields 1.87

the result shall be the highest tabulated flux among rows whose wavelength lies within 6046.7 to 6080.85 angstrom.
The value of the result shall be 1.939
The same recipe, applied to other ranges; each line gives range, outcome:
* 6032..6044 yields 1.929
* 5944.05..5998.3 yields 2.093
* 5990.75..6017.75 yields 1.979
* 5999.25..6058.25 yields 2.077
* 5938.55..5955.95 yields 2.042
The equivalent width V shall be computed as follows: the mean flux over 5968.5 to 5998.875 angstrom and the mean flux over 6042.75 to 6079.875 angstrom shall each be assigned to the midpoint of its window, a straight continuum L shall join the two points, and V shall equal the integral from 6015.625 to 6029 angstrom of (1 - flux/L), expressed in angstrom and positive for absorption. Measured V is -0.7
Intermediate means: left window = 1.86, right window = 1.74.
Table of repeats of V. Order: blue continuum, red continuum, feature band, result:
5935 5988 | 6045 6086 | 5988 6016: 0.78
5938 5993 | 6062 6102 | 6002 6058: 0.19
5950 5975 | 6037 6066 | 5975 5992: 0.27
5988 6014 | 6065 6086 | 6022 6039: -0.59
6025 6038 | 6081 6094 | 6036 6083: 1.03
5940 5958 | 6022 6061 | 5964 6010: 1.85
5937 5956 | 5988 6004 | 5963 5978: -0.27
